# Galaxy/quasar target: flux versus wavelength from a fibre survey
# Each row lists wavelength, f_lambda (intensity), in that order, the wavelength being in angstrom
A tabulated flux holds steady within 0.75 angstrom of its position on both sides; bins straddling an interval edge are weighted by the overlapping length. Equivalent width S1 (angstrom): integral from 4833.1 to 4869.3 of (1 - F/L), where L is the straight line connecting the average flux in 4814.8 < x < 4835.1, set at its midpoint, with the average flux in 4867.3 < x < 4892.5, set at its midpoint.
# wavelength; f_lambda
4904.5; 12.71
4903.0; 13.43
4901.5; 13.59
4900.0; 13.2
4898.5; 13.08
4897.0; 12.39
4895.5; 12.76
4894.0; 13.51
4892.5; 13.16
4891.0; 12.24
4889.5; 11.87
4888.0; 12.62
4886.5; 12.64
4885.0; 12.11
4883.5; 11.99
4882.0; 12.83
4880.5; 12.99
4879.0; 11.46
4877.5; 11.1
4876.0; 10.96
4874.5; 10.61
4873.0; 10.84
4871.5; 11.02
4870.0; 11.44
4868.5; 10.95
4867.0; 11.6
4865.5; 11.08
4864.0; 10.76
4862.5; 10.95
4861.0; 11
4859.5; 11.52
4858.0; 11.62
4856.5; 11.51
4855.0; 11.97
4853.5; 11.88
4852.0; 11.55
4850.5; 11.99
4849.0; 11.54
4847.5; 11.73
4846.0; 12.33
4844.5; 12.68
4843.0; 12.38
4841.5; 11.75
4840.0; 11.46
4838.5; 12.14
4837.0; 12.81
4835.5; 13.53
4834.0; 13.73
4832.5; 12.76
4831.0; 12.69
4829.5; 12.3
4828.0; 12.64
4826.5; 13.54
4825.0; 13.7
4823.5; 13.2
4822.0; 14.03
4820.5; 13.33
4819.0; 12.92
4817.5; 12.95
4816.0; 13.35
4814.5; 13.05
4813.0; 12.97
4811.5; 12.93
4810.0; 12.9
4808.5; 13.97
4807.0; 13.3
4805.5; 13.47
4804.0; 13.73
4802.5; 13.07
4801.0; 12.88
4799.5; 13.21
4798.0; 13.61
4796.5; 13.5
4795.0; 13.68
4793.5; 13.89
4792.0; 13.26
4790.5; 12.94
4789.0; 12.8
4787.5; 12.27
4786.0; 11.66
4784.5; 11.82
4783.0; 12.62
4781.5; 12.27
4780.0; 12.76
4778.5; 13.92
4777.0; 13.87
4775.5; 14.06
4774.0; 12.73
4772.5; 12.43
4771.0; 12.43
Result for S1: 1.9 angstrom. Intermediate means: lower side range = 13.2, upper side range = 11.8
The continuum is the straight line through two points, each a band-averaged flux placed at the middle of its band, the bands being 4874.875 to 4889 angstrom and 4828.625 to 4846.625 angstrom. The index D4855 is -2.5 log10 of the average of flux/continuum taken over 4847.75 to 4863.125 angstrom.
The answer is 0.07 mag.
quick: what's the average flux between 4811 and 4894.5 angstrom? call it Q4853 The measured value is 12.2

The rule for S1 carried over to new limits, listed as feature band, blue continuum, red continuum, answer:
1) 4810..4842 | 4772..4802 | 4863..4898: -1.05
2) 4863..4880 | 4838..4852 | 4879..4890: 1.59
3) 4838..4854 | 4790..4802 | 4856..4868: -0.25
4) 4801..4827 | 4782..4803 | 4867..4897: -1.24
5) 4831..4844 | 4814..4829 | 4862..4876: -0.07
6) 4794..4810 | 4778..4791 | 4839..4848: -1.33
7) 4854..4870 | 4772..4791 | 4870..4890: 0.85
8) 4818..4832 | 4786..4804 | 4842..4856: -0.71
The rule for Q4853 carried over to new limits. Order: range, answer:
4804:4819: 13.2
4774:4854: 12.9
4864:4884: 11.4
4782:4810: 13.1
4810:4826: 13.2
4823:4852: 12.5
